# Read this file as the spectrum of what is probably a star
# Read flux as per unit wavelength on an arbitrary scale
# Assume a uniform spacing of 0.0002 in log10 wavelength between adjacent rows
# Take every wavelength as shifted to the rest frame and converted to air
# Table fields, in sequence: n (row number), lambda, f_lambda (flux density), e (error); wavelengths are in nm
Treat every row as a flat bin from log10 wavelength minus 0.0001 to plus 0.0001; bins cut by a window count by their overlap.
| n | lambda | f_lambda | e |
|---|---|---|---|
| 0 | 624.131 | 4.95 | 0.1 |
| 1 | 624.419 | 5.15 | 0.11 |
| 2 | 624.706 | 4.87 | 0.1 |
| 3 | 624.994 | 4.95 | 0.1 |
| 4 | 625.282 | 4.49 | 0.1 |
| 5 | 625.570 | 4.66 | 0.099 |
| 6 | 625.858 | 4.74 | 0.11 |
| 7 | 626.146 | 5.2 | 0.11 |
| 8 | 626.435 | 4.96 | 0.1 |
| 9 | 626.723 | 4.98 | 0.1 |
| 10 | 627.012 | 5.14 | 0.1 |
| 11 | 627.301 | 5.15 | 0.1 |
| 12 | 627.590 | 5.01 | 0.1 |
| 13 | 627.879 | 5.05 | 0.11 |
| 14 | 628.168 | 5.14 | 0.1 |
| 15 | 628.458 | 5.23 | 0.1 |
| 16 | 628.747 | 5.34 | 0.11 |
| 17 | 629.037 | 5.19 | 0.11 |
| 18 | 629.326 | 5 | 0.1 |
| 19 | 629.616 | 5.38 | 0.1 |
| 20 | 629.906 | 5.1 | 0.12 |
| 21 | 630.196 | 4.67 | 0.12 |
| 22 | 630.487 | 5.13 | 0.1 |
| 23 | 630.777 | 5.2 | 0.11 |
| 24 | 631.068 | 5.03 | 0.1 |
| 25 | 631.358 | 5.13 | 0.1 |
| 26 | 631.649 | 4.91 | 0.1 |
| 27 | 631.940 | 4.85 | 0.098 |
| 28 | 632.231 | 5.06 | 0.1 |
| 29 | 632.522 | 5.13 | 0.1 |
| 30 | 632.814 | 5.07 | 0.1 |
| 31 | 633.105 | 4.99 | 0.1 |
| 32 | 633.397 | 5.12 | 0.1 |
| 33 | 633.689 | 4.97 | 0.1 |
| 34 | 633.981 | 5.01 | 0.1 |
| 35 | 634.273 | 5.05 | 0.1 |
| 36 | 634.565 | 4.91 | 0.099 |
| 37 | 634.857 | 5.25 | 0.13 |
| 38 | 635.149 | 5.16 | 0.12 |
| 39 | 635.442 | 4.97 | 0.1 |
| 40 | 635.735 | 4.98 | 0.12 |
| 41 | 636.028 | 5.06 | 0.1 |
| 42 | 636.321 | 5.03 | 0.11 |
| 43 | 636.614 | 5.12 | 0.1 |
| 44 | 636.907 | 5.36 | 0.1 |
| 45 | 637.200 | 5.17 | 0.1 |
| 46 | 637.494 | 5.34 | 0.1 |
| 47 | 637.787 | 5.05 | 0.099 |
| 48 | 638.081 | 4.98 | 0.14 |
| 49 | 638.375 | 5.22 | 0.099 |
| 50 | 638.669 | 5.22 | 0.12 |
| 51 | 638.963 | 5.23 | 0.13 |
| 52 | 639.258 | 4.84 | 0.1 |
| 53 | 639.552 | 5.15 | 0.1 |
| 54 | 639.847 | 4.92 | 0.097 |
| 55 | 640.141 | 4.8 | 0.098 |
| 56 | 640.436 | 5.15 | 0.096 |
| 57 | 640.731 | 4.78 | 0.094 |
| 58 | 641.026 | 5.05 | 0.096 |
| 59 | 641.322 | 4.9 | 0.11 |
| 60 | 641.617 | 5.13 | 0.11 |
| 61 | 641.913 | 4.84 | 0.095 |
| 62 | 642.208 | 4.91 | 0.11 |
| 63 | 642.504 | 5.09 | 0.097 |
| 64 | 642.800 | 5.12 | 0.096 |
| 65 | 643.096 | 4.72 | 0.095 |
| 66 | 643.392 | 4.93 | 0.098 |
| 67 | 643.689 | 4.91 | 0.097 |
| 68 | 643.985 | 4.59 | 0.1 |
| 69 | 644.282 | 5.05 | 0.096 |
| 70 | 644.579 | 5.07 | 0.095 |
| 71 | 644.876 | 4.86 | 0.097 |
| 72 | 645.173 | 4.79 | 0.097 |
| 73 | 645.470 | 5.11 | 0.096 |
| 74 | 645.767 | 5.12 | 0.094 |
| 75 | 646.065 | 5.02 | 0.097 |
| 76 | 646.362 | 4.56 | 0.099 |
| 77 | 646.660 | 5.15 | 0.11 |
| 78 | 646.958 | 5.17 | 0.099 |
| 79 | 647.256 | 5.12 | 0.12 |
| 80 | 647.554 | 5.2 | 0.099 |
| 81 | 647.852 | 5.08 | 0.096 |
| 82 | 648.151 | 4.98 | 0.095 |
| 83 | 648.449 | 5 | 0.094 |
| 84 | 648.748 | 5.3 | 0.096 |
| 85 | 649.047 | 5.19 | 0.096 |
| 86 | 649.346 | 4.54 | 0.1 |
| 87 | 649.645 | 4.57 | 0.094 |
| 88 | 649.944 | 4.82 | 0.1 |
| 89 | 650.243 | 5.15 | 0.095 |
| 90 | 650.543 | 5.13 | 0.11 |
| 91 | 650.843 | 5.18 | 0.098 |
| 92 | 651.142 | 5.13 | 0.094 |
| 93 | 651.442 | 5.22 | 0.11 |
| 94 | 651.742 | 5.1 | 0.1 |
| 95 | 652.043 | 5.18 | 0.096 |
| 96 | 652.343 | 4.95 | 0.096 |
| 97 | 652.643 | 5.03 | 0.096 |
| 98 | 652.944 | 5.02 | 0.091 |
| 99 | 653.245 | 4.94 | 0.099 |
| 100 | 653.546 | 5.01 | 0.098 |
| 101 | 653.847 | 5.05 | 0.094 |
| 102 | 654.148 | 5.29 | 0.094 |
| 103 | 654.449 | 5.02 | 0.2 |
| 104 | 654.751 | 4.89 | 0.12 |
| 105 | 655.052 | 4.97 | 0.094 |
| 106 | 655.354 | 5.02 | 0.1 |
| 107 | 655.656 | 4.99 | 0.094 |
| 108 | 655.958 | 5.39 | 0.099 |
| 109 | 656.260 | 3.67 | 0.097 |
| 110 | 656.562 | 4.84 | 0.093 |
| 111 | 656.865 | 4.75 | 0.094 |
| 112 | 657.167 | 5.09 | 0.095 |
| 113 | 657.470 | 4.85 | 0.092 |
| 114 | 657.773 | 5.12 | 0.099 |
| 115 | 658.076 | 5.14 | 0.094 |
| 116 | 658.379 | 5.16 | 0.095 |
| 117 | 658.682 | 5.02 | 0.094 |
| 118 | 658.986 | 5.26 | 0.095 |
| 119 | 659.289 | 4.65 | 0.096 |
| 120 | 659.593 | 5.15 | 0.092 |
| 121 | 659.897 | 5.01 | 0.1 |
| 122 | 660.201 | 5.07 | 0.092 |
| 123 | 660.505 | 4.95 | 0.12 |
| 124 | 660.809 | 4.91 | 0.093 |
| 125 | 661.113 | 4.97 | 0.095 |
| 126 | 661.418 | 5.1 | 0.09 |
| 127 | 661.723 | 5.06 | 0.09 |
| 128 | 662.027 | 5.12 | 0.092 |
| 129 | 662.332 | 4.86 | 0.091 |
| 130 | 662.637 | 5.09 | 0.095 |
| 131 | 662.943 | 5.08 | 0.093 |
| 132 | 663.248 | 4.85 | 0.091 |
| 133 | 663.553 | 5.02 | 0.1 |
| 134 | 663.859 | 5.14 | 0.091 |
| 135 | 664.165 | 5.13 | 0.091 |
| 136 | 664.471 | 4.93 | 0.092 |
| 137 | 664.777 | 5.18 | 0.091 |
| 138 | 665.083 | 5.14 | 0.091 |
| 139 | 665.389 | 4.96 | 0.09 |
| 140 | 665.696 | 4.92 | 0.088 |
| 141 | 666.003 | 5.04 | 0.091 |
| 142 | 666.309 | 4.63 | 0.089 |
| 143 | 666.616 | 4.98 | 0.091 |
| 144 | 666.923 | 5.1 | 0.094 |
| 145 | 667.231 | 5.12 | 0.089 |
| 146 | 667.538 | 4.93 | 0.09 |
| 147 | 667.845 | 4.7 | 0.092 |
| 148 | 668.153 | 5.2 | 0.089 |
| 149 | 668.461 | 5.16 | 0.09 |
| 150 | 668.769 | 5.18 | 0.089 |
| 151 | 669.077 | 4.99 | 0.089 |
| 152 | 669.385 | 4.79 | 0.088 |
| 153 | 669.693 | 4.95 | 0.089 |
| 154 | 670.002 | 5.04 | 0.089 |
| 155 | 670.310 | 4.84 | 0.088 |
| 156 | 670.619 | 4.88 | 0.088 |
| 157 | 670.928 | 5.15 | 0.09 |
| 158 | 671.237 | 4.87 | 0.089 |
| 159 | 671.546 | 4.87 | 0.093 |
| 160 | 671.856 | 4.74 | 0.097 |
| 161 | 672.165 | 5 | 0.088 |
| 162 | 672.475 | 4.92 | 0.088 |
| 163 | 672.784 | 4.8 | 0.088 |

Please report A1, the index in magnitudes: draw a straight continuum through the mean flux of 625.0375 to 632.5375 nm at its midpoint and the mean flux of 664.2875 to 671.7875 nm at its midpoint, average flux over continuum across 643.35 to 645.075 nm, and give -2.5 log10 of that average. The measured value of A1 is 0.03 mag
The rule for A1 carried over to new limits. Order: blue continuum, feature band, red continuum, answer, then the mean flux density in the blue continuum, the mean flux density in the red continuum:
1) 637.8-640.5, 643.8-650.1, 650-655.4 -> 0.02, 5.05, 5.07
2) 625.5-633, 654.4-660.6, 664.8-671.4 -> 0.01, 5.06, 4.98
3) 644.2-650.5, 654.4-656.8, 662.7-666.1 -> 0.04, 4.99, 5.04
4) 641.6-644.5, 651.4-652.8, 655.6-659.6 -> -0.03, 4.92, 4.93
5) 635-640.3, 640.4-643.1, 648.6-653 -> 0.02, 5.09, 5.03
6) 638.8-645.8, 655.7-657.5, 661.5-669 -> 0.05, 4.96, 5.02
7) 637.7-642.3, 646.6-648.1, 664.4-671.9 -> -0.03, 5.01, 4.98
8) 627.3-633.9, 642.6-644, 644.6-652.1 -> 0.03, 5.08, 5.03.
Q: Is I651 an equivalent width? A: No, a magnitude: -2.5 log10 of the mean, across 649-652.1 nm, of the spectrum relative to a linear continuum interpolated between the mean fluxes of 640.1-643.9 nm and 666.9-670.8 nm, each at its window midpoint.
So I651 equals -0.011 mag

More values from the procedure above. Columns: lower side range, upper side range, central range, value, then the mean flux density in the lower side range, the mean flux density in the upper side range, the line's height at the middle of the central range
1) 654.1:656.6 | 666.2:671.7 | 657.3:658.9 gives -0.035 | 4.88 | 4.97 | 4.9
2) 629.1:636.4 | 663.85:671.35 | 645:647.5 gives 0.003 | 5.05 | 5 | 5.03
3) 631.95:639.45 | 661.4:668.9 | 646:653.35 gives 0.006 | 5.09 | 5.02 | 5.06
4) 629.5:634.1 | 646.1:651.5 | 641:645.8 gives 0.019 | 5.04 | 5.02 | 5.03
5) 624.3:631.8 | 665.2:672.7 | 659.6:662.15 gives -0.013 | 5.03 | 4.96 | 4.97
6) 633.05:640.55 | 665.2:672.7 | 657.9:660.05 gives -0.013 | 5.08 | 4.96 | 4.99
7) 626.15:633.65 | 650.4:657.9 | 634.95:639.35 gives -0.014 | 5.08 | 4.99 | 5.05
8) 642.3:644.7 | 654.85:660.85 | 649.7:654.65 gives -0.026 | 4.93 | 4.95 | 4.94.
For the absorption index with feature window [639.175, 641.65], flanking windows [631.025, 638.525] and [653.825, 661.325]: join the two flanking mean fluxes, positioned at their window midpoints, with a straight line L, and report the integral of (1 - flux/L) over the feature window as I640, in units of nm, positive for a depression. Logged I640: 0.04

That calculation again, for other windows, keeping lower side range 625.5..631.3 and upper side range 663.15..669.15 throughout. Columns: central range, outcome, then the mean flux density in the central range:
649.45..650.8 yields 0.03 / 4.93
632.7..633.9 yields 0.01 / 5.03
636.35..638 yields -0.04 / 5.19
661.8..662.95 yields 0.00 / 5.03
